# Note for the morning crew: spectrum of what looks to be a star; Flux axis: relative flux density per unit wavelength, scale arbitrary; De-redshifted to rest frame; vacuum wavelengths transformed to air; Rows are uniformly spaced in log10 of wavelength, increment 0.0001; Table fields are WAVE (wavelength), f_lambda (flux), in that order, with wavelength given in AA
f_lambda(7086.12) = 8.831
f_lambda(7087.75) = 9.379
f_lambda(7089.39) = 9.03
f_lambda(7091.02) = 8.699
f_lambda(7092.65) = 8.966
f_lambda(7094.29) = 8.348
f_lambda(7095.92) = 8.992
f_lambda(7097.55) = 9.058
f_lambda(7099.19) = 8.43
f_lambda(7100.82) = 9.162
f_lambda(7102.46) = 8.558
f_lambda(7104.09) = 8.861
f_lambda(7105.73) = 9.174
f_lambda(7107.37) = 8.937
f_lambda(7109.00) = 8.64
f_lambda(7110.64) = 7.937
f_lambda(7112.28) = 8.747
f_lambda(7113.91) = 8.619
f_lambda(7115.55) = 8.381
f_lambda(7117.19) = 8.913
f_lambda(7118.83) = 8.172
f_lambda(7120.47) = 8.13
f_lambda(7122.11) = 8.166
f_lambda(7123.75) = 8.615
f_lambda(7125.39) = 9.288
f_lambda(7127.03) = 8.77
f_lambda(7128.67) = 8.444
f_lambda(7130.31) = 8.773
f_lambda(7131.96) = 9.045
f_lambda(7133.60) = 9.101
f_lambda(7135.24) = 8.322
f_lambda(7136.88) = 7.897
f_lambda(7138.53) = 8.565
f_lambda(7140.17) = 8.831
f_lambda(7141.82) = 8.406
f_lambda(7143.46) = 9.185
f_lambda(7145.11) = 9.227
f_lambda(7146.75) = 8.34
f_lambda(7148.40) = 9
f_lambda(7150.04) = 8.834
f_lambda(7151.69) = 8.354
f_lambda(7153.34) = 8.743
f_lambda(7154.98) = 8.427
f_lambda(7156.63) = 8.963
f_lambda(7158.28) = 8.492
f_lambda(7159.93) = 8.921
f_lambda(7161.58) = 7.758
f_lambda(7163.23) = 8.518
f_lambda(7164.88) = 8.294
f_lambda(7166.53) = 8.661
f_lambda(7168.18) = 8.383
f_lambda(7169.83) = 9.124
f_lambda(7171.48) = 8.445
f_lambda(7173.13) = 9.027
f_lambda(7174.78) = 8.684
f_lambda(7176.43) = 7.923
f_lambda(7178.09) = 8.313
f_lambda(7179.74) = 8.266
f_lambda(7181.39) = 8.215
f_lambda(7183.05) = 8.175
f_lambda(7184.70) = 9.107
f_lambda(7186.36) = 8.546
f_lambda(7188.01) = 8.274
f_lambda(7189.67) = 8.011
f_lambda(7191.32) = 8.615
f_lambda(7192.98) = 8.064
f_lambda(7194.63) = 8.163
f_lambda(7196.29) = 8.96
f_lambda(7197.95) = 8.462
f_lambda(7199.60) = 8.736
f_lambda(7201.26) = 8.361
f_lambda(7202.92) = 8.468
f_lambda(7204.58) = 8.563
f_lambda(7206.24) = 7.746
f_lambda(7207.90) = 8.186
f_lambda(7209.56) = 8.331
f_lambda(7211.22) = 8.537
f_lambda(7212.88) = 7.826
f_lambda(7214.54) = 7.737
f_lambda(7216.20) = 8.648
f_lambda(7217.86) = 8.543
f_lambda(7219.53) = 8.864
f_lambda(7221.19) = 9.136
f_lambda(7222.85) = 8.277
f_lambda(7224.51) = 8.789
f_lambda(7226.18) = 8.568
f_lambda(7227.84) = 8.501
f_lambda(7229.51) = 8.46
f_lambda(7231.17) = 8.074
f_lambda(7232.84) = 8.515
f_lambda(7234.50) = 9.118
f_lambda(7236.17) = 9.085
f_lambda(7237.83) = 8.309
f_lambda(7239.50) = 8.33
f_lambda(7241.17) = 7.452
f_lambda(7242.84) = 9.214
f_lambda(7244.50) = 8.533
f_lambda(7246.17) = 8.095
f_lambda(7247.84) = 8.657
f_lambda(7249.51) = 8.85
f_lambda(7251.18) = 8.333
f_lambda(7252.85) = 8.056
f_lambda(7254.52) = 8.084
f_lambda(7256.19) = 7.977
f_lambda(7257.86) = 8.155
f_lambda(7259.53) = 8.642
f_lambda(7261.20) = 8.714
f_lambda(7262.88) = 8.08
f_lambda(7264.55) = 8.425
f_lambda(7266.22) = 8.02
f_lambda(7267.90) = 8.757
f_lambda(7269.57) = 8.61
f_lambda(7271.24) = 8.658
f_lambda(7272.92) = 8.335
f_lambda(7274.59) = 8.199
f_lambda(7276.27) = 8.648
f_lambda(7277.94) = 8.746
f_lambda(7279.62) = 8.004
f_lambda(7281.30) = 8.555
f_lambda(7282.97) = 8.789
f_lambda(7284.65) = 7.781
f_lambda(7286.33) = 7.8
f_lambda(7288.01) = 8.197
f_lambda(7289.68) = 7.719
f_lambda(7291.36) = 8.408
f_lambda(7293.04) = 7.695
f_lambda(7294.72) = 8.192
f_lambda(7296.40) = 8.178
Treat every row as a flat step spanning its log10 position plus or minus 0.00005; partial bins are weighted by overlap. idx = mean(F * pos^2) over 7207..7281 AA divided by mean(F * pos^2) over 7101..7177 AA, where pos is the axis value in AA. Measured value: 1.01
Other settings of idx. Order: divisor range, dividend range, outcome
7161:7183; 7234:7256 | 1.02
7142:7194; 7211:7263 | 1.01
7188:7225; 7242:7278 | 1.02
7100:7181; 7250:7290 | 1.00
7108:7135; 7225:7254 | 1.02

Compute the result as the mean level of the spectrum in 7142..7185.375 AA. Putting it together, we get 8.59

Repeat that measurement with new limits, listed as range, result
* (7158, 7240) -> 8.46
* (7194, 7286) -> 8.43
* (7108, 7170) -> 8.6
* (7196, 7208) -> 8.43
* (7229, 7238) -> 8.63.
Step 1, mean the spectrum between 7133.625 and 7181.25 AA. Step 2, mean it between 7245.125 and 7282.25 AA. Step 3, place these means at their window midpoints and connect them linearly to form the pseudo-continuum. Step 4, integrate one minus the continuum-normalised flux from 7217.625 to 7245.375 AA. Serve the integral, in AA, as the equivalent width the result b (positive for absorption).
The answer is -0.4 AA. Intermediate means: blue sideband 8.57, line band 8.57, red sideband 8.39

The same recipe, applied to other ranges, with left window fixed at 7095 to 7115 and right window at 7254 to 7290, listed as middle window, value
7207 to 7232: 0.09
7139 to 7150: -0.22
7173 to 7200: 0.38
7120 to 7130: 0.13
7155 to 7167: 0.15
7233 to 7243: -0.15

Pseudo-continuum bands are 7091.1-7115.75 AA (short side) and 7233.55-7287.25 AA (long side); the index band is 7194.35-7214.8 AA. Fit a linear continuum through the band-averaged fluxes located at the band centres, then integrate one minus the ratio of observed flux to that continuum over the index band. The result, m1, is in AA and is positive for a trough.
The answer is 0.45 AA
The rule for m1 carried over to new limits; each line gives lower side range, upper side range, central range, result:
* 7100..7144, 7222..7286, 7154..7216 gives 0.9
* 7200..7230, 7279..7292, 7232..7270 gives -0.7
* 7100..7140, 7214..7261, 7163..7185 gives 0.2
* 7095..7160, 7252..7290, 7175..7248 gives 0.3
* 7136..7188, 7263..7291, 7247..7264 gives 0.0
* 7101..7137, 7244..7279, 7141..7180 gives -0.1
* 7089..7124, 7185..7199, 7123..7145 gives -0.4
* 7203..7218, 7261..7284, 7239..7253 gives -0.1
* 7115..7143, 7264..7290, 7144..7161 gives -0.4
